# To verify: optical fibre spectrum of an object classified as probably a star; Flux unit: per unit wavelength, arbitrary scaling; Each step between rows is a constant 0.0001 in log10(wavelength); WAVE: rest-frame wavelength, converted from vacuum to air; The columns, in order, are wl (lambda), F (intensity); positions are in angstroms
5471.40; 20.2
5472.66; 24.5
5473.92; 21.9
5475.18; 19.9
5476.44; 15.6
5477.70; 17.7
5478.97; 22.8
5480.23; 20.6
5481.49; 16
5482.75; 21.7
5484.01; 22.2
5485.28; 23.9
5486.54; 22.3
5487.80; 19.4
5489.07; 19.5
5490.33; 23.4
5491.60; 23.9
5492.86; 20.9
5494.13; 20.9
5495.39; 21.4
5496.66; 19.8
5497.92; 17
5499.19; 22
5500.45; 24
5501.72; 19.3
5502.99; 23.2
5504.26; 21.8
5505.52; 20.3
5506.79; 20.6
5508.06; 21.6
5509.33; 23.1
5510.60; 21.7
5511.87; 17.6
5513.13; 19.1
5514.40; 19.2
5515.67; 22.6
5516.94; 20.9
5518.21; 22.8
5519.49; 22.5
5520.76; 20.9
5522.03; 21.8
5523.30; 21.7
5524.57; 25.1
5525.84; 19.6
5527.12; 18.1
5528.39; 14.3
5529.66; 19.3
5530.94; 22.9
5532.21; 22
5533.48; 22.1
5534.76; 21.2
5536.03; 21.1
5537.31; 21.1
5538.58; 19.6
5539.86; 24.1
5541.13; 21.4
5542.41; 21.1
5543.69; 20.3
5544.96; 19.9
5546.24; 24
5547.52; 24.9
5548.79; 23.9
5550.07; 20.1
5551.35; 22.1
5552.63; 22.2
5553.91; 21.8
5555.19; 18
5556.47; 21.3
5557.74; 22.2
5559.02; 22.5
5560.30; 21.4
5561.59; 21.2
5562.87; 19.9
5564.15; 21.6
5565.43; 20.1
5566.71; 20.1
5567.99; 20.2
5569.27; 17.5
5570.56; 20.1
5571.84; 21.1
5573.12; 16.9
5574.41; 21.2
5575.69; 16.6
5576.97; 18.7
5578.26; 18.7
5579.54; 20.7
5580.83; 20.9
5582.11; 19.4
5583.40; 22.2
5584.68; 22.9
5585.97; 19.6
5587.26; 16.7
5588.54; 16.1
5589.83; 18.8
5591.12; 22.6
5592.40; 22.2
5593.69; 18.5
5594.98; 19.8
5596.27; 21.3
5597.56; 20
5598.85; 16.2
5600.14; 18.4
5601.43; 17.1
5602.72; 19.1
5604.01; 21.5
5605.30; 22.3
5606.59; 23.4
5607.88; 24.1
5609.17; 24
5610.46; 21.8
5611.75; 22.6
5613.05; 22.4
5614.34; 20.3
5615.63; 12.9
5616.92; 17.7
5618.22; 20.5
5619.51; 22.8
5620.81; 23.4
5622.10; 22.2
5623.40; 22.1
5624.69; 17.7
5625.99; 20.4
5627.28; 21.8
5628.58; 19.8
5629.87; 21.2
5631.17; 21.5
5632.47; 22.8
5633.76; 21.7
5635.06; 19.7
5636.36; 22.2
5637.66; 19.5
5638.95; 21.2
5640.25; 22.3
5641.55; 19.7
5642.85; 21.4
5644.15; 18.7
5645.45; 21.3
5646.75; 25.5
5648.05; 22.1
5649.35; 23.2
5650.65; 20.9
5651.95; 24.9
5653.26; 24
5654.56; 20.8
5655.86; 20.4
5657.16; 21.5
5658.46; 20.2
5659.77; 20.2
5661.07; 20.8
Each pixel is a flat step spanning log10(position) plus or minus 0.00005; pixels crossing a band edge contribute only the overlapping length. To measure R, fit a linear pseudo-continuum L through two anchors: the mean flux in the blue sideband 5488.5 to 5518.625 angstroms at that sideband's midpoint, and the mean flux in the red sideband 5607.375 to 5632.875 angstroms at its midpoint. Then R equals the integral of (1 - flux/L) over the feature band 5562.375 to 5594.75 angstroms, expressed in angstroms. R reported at 2.1 angstroms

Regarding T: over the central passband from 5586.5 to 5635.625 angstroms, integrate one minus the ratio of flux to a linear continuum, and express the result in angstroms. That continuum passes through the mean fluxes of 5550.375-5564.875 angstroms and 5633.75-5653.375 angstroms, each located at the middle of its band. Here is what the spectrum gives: 2.5 angstroms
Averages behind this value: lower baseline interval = 21.3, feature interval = 20.5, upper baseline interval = 21.7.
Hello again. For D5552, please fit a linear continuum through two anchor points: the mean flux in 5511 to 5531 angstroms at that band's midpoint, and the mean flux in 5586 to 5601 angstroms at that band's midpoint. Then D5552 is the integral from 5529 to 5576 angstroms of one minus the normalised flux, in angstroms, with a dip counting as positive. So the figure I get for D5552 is -2.68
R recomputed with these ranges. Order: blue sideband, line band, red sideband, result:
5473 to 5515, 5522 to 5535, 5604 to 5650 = 0.1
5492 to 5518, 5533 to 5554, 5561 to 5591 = -1.6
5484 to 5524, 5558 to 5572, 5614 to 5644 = 0.3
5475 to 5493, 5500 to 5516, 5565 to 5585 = -0.5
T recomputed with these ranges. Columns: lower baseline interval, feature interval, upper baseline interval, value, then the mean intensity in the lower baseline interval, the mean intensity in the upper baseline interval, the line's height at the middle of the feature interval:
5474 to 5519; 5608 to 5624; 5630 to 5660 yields 0.20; 20.8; 21.6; 21.4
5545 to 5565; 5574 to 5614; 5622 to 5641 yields 1.98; 21.7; 21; 21.4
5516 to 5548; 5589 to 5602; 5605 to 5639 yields 1.08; 21.3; 21.2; 21.2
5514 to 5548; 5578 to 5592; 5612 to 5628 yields 0.54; 21.3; 20.4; 20.7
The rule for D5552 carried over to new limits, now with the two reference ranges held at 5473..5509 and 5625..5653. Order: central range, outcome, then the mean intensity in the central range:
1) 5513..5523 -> -0.2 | 21.3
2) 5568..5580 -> 1.2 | 19.1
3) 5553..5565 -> 0.0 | 21.1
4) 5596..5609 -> 0.6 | 20.4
